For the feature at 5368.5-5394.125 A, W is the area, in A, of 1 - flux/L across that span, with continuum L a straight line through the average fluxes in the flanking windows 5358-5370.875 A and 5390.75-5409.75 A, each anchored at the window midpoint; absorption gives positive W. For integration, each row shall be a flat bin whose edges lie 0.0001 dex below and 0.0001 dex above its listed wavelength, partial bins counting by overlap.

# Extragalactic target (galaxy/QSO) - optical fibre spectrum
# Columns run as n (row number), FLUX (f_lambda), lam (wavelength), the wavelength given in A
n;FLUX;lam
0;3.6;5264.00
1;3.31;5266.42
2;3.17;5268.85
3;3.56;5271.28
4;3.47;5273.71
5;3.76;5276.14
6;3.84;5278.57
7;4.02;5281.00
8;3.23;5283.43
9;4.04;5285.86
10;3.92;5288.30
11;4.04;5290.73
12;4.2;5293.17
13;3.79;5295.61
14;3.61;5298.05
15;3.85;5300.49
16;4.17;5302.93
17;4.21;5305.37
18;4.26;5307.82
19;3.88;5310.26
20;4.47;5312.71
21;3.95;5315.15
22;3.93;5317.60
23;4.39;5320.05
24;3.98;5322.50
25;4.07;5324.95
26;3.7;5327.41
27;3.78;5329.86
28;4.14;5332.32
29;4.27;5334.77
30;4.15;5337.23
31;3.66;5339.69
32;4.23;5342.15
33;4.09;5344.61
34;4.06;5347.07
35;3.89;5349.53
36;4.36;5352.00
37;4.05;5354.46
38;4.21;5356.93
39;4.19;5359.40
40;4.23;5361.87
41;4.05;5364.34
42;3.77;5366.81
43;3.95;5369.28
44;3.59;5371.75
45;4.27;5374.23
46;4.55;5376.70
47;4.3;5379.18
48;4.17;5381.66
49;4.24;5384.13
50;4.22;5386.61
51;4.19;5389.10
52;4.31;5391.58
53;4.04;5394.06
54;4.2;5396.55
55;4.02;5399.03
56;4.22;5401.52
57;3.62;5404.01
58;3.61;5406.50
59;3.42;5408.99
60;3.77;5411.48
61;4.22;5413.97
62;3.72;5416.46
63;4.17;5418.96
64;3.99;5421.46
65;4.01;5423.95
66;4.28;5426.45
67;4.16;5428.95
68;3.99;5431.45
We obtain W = -1.2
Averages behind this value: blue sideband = 4.03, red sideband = 3.93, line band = 4.18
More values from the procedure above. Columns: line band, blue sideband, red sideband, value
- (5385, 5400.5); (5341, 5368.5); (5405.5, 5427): -0.73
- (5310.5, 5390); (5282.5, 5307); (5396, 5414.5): -4.17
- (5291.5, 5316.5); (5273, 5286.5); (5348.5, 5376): -1.40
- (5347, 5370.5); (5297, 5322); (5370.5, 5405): 0.23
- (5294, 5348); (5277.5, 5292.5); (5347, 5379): -0.81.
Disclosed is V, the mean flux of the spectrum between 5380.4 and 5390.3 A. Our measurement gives 4.2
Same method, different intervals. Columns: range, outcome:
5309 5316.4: 4.1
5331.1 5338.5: 4.19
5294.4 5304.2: 3.86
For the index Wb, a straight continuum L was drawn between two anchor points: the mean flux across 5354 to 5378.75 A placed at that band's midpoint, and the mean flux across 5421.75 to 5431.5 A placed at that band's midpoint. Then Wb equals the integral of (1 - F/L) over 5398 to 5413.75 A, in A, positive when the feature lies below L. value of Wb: 1.2 A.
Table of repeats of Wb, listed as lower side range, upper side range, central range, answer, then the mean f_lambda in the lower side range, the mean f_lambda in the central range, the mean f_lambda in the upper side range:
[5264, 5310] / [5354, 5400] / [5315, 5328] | -0.3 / 3.8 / 4.02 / 4.14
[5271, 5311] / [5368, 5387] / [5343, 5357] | -0.1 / 3.88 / 4.11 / 4.16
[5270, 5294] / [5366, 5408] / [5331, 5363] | -1.2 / 3.8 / 4.12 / 4.07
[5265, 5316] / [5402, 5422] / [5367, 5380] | -0.9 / 3.84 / 4.1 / 3.82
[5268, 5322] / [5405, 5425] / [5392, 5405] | -0.6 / 3.9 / 4.05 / 3.86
